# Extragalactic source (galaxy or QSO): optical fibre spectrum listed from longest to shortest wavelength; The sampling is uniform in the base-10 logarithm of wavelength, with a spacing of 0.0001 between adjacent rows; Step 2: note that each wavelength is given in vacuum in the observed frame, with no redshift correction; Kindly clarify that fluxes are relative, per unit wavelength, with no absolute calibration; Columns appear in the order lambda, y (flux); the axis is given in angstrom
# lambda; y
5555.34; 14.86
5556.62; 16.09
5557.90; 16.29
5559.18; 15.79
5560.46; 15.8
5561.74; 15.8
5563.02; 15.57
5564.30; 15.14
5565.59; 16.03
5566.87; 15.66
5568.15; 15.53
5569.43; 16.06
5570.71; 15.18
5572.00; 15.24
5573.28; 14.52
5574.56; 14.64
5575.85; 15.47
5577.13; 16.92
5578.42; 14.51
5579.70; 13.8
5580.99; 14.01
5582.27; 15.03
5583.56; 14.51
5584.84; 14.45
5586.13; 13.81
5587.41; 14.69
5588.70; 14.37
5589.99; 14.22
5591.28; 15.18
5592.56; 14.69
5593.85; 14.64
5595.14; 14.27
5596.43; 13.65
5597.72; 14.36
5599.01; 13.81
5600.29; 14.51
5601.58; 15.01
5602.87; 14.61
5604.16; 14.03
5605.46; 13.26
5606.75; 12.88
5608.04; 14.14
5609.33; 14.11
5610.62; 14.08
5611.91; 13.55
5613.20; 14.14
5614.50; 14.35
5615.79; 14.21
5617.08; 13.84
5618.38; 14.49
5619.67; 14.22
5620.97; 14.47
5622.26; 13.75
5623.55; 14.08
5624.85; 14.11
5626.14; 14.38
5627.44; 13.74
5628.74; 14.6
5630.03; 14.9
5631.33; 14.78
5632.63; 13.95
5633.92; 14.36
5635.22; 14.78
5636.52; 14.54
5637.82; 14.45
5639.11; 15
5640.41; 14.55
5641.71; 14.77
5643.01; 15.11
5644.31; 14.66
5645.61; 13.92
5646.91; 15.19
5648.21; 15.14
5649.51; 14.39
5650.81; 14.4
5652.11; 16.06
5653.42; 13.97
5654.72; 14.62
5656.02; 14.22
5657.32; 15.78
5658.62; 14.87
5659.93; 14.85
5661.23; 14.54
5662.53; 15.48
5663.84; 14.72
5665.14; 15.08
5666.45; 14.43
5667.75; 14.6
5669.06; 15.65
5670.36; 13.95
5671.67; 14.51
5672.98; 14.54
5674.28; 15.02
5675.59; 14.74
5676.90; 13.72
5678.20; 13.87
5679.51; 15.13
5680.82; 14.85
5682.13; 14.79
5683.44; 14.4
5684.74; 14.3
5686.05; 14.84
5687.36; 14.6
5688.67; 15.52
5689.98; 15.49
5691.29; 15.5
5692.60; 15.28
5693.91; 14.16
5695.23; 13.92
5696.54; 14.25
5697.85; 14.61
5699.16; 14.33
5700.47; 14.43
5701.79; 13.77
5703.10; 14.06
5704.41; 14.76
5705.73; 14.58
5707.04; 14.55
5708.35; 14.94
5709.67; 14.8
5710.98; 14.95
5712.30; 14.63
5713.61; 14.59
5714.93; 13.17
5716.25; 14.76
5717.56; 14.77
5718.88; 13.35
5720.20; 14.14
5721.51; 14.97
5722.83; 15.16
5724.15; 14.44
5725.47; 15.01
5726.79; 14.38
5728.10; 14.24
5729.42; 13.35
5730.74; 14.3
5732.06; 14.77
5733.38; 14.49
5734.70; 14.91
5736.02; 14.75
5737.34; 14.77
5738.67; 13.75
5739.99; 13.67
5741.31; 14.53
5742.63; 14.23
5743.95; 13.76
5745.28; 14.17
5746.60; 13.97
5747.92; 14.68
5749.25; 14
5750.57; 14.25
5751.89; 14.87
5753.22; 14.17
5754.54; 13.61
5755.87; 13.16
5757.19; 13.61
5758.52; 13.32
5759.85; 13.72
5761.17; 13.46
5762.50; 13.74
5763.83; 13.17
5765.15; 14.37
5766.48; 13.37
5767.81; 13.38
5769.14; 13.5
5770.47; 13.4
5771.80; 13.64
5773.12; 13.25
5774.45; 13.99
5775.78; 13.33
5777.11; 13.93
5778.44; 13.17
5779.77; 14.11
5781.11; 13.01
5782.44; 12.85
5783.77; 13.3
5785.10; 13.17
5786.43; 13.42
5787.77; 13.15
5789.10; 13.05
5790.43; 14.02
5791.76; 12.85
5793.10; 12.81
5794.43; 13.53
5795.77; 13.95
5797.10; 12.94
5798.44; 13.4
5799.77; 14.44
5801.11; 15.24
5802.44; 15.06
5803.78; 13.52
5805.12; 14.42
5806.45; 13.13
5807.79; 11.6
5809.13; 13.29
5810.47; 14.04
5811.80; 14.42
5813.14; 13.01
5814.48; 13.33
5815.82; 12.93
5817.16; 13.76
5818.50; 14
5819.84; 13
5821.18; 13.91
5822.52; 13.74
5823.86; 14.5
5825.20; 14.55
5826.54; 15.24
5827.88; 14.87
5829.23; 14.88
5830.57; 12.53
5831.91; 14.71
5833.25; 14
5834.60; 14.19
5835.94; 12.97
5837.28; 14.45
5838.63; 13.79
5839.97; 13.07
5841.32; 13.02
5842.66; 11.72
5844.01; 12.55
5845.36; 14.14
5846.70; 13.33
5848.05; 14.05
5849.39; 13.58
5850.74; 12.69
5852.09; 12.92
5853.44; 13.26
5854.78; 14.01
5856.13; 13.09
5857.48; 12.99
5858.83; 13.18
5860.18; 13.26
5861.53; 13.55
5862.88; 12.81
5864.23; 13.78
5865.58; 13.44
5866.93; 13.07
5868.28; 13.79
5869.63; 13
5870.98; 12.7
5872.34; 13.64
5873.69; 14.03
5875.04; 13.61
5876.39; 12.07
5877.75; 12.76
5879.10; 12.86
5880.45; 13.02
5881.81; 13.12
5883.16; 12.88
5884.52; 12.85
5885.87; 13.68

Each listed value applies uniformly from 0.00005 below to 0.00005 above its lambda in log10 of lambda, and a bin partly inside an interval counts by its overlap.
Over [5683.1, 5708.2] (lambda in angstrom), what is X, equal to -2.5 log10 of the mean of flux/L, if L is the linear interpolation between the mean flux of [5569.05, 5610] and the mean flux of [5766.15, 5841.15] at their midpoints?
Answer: -0.040 mag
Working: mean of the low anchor 14.5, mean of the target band 14.6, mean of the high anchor 13.7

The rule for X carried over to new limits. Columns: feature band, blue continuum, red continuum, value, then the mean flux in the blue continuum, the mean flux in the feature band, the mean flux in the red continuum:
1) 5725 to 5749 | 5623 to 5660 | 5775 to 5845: -0.020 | 14.6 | 14.3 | 13.6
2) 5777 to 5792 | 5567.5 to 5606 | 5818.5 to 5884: 0.035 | 14.6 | 13.3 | 13.5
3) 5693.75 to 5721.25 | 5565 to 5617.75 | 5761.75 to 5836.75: -0.025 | 14.5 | 14.4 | 13.7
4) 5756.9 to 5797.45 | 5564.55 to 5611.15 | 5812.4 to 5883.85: 0.027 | 14.6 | 13.4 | 13.5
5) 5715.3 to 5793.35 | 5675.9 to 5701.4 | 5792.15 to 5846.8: 0.021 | 14.6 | 13.9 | 13.7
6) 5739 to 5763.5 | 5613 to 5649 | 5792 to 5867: 0.001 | 14.4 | 13.9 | 13.6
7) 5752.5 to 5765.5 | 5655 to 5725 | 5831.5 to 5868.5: 0.037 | 14.6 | 13.6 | 13.4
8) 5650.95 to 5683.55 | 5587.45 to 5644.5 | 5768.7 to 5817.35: -0.049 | 14.3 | 14.7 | 13.5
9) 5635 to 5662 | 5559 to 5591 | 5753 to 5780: -0.020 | 15.1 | 14.8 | 13.6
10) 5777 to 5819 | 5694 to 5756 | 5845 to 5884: 0.020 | 14.3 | 13.5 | 13.3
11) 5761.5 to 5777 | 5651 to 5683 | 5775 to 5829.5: 0.029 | 14.7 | 13.6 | 13.7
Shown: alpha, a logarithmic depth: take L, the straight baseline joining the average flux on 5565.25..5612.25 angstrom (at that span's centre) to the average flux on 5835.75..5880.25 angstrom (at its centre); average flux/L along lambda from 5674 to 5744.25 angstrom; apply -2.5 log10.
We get -0.039 mag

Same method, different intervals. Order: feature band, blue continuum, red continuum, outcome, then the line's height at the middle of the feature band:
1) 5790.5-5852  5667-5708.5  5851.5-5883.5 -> -0.01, 13.6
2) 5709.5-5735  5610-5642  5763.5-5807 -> -0.04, 13.9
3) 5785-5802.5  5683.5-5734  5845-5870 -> 0.02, 13.9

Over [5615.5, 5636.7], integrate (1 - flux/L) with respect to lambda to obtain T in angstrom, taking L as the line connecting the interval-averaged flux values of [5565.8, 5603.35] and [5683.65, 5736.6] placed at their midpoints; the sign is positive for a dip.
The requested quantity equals 0.6 angstrom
